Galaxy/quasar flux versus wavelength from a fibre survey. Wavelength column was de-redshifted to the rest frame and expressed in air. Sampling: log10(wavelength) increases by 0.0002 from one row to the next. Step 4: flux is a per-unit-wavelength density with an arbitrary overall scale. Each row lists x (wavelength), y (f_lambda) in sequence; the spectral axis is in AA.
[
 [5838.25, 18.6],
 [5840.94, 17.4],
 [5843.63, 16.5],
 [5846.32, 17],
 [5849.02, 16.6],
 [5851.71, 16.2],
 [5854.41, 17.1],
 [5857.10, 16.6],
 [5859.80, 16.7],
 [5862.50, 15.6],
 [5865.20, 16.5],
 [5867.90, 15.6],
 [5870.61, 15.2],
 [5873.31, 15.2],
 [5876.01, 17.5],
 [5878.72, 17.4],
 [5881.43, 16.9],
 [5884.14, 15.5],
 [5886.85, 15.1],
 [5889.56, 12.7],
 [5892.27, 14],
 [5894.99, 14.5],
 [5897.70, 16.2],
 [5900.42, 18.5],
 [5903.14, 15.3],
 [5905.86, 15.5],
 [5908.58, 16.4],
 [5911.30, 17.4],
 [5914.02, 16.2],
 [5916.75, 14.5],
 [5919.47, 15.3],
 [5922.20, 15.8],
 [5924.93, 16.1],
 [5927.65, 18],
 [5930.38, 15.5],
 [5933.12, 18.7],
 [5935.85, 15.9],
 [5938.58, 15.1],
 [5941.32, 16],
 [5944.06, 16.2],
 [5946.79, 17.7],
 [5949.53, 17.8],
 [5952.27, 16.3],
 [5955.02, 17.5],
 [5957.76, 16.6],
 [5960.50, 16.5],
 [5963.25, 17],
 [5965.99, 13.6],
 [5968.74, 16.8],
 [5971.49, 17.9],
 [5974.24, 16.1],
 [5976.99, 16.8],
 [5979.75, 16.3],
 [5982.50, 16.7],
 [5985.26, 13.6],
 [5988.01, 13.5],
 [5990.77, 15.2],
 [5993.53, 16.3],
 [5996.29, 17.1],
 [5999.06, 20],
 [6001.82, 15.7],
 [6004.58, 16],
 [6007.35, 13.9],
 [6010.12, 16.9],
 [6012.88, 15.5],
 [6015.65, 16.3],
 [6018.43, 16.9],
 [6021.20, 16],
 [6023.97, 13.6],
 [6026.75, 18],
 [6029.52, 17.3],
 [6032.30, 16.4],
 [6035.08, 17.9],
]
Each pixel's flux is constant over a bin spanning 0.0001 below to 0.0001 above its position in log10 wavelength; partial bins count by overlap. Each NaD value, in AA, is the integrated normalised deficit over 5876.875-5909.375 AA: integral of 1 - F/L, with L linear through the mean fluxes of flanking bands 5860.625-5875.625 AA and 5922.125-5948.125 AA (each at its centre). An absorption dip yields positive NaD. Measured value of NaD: 0.8 AA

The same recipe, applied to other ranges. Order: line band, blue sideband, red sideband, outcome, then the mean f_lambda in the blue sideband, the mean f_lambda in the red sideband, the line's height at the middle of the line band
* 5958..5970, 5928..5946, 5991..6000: 0.57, 16.4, 17.3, 16.8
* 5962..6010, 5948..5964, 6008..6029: 1.48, 16.9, 16.1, 16.6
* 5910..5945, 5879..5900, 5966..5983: -0.85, 15.3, 16.5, 15.8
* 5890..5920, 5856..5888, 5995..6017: 0.92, 16.2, 16.4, 16.2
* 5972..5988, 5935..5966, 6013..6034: 0.60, 16.5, 16.3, 16.4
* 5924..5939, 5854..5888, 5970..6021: -0.44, 16.2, 16.1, 16.2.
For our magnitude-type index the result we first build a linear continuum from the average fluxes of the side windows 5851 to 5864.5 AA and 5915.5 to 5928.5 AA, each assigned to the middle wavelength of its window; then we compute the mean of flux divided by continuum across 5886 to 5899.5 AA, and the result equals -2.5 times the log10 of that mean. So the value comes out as 0.108 mag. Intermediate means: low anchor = 16.5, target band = 14.6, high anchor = 15.9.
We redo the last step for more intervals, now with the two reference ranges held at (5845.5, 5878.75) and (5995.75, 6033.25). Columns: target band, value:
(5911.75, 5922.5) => 0.05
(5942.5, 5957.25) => -0.04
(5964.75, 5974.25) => 0.02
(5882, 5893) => 0.13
